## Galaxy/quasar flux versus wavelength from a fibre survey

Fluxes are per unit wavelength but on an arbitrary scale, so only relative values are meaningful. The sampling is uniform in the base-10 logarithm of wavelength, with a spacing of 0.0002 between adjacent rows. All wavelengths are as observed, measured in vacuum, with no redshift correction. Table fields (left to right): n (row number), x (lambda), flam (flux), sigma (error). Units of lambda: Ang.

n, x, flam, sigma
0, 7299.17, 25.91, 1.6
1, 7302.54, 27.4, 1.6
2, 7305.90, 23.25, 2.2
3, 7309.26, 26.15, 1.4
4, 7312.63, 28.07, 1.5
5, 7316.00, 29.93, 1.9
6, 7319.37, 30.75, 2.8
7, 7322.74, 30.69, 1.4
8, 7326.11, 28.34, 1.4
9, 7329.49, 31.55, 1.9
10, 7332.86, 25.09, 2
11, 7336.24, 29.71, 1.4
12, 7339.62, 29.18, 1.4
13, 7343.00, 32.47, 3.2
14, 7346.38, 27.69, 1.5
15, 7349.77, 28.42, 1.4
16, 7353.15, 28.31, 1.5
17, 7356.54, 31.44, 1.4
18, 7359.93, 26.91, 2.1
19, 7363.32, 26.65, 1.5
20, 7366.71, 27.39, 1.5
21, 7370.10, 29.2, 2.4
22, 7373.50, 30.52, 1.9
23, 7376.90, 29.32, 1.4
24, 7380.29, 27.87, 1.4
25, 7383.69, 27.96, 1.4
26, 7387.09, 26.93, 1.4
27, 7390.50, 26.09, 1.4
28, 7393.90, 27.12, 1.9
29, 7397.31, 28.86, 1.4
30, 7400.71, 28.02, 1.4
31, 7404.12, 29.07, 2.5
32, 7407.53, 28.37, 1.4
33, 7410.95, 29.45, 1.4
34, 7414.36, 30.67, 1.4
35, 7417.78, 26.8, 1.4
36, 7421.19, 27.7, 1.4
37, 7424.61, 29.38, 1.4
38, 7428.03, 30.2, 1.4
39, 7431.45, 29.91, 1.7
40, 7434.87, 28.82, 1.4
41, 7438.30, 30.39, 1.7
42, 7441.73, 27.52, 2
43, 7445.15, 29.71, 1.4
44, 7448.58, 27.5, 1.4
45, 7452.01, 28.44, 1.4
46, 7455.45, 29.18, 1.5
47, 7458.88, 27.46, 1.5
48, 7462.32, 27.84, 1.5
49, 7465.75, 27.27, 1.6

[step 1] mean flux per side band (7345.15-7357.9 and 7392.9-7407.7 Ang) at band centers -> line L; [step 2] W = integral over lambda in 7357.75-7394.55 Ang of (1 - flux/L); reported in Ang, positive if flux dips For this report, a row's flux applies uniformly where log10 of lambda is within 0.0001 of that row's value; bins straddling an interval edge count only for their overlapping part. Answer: 0.97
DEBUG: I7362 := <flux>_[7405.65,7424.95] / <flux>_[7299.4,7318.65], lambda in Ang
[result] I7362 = 1.06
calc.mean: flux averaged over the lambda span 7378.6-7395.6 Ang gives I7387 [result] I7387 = 27.2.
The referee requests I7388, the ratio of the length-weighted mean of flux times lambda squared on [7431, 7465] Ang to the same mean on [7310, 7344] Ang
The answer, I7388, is 1.00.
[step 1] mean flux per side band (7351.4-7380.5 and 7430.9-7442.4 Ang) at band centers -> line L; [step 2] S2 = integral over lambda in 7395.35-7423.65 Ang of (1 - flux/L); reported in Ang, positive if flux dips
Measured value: 0.4 Ang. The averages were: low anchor 28.7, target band 28.6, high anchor 29.2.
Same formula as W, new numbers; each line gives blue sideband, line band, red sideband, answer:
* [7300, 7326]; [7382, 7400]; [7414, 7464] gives 0.6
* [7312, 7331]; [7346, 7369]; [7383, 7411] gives 0.6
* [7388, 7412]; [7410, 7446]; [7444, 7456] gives -1.0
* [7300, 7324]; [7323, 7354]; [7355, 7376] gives -0.9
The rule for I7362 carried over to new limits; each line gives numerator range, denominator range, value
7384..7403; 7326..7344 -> 0.94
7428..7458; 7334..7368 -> 1.01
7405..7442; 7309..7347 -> 0.99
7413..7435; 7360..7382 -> 1.02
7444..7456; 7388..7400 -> 1.04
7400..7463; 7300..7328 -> 1.03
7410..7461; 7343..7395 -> 1.02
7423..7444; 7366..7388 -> 1.03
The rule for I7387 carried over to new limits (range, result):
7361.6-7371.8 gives 27.8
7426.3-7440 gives 29.8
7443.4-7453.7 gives 28.6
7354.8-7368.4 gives 28.1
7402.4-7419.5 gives 28.9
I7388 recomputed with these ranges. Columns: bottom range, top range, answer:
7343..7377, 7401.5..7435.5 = 1.03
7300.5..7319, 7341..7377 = 1.08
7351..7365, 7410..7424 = 1.03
